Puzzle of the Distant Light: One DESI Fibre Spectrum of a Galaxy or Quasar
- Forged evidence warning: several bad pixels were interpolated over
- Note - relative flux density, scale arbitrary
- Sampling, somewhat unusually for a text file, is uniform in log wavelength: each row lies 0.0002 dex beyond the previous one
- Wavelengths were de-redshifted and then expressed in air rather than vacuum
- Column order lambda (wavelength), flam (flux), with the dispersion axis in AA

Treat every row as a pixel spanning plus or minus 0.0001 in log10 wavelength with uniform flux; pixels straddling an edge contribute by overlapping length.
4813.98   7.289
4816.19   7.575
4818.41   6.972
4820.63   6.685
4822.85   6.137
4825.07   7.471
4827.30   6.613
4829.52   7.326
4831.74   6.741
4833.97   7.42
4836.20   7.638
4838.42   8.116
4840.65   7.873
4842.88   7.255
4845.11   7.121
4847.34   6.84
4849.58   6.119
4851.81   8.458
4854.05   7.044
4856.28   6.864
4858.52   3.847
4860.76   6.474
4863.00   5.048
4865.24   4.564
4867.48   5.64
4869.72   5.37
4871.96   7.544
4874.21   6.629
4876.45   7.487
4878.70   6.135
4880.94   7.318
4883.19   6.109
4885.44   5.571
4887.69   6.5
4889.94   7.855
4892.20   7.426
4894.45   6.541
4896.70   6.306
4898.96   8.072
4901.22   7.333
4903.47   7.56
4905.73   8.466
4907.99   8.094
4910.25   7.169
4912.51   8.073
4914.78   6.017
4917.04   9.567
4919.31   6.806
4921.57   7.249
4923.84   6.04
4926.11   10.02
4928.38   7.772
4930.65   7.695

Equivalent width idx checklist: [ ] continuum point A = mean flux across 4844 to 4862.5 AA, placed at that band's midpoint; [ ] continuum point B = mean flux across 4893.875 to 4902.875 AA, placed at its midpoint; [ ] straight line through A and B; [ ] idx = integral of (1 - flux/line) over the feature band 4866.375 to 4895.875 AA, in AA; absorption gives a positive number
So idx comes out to 1.2 AA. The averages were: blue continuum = 6.54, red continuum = 7.13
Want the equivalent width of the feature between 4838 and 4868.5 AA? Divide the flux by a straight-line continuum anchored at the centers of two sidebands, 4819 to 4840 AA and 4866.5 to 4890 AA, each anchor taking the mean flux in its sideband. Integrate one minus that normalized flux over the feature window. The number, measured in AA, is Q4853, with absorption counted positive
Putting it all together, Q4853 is 1.6 AA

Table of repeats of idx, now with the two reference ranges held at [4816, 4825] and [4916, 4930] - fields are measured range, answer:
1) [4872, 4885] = 1.21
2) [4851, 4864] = 1.74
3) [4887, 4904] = 0.90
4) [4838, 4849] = -0.41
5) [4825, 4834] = -0.14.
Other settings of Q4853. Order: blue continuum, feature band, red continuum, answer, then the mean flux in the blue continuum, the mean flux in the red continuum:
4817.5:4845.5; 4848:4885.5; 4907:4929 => 5.64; 7.19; 7.67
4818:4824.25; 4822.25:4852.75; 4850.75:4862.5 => -3.31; 6.6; 6.45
